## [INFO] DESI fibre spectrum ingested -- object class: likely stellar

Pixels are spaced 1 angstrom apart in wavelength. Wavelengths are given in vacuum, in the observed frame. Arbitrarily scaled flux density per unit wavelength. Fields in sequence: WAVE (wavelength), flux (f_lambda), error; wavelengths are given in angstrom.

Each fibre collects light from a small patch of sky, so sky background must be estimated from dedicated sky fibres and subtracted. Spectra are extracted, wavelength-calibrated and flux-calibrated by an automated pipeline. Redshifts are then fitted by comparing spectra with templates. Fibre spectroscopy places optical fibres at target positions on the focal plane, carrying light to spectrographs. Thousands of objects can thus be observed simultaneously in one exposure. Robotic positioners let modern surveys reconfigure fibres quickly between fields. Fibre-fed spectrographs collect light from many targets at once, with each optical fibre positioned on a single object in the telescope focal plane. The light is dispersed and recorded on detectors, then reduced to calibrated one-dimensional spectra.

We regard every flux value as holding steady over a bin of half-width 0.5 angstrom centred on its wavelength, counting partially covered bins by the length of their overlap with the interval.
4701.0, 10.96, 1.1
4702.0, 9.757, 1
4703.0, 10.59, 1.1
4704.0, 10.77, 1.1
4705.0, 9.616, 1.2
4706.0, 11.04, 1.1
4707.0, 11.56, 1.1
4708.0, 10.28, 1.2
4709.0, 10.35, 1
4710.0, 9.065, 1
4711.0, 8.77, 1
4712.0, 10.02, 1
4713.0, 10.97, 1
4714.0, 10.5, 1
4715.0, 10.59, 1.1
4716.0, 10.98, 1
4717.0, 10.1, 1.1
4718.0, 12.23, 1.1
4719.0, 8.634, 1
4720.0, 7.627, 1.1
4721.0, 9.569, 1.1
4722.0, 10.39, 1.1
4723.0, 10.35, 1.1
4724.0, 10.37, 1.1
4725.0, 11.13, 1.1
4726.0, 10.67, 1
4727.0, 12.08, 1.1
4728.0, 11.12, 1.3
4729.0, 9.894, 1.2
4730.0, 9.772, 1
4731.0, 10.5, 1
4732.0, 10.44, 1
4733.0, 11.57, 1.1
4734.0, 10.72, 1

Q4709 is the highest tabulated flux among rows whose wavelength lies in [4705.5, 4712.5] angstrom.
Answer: 11.56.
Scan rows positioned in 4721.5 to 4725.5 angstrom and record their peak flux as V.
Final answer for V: 11.13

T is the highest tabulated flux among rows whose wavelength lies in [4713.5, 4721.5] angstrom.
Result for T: 12.23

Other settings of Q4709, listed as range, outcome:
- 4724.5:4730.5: 12.08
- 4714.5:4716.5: 10.98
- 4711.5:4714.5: 10.97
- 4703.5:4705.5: 10.77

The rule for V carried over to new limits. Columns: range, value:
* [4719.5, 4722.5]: 10.39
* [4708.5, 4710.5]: 10.35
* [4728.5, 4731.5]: 10.5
